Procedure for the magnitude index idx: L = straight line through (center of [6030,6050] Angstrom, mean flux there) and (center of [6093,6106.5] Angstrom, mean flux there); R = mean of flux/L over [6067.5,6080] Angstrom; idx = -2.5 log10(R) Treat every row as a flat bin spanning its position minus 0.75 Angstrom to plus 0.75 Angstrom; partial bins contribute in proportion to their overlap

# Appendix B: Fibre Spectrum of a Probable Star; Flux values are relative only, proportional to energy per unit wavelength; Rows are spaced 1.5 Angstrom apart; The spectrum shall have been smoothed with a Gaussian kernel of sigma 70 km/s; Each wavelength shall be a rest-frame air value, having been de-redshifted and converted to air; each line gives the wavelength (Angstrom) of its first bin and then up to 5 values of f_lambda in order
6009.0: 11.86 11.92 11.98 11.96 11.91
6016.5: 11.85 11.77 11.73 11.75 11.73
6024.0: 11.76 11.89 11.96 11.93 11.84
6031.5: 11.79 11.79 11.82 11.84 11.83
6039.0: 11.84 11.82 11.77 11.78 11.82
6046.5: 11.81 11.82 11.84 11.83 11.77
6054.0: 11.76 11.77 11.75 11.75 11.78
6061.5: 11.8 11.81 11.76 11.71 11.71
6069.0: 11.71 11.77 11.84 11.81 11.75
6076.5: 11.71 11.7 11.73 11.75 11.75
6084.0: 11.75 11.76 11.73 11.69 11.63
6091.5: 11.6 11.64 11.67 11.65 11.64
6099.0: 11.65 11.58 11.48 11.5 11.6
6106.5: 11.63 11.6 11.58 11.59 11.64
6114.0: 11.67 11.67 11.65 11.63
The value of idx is -0.01 mag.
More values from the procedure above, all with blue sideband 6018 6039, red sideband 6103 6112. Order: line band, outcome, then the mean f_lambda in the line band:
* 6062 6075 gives -0.01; 11.8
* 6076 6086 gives -0.01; 11.7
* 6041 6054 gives 0.00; 11.8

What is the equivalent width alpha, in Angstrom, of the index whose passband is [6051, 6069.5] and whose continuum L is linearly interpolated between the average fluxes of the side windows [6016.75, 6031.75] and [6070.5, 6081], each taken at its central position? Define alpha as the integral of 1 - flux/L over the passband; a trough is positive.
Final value 0.0 Angstrom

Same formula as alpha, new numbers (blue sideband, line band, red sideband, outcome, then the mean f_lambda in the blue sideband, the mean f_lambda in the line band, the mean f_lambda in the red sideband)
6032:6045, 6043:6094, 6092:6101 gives -0.13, 11.8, 11.8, 11.6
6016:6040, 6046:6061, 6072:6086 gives 0.00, 11.8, 11.8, 11.8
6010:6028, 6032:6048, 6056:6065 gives 0.00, 11.9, 11.8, 11.8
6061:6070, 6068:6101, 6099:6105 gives -0.18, 11.7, 11.7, 11.5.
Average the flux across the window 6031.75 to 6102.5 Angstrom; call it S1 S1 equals 11.7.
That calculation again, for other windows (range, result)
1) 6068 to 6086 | 11.8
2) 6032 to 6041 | 11.8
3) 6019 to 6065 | 11.8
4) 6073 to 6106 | 11.7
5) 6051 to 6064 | 11.8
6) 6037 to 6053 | 11.8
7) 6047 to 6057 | 11.8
